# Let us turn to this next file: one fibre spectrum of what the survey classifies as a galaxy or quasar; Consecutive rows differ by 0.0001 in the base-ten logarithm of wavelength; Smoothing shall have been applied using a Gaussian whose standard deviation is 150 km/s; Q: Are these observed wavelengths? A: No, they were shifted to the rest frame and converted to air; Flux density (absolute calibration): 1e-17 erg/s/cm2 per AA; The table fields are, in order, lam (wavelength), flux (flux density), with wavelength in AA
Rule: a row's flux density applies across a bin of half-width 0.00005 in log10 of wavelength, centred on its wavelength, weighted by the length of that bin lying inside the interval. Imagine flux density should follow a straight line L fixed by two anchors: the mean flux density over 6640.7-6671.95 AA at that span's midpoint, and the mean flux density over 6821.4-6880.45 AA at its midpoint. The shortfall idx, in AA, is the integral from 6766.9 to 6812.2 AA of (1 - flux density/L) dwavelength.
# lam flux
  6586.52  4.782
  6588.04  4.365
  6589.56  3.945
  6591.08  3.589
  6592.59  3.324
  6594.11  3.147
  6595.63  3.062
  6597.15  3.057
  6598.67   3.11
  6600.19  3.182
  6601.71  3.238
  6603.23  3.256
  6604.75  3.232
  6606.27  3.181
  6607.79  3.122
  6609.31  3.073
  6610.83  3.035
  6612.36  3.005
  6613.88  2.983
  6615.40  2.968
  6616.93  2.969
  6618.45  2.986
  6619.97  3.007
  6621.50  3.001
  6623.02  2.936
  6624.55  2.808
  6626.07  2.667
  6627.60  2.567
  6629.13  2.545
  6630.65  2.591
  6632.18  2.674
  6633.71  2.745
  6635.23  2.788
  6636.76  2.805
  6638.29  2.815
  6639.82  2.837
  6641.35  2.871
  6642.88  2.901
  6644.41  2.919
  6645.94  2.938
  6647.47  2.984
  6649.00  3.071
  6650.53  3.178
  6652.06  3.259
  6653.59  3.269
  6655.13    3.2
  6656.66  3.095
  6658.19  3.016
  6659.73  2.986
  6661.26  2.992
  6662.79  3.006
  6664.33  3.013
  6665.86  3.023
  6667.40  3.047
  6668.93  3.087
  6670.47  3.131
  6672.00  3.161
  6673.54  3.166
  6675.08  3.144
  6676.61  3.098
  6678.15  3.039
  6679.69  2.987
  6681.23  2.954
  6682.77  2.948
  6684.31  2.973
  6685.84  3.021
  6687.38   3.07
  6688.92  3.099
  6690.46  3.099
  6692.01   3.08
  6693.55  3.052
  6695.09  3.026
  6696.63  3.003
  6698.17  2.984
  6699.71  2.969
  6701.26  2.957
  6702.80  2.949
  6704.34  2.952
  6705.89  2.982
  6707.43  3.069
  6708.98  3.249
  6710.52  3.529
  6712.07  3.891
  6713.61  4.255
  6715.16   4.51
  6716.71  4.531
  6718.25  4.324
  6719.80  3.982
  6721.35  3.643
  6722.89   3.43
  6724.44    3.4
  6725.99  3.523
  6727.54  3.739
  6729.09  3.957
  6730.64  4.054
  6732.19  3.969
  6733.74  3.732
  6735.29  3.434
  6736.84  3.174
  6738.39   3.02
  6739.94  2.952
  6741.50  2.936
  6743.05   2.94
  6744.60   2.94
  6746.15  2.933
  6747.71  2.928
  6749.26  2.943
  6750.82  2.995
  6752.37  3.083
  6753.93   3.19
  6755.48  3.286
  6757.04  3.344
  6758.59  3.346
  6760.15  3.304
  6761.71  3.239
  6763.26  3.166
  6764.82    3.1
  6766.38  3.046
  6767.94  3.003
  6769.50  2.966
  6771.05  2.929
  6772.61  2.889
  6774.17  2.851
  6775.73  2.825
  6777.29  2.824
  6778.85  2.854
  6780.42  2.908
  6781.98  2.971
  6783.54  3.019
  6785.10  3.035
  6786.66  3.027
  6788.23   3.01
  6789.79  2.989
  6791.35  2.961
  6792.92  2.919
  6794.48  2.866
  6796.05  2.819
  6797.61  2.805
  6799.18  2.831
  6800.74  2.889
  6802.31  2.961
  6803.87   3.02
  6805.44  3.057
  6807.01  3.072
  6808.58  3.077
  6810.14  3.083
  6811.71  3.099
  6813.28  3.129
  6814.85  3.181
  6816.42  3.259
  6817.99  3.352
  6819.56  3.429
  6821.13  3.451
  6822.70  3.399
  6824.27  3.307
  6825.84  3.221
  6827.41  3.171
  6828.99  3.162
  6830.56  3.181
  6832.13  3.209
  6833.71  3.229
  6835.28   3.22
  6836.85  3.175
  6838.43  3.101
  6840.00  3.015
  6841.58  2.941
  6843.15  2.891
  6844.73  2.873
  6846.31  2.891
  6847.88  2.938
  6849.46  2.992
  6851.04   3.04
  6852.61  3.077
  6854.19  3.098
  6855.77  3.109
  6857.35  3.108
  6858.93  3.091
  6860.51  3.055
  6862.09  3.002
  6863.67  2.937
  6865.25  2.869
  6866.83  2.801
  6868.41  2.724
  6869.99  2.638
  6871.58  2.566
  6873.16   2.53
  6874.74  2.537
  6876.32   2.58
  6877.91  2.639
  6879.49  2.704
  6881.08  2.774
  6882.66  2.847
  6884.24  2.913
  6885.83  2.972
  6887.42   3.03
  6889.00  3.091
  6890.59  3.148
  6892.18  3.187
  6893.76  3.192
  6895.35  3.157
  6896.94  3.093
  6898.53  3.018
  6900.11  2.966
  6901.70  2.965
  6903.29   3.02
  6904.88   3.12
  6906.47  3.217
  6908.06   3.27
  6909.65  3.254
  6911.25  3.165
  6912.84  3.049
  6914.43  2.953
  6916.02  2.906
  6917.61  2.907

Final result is 0.8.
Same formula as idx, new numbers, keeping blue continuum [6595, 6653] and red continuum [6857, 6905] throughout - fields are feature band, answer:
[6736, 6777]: -1.64 AA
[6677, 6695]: -0.52 AA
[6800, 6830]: -2.62 AA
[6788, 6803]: 0.12 AA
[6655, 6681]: -1.02 AA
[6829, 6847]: -0.96 AA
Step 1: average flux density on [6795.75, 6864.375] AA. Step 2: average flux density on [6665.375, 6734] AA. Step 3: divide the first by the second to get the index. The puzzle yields 0.92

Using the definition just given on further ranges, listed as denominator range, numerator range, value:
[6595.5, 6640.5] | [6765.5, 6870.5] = 1.03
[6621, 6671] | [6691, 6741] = 1.19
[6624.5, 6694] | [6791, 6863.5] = 1.04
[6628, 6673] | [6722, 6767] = 1.11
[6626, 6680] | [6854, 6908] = 0.99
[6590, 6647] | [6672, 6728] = 1.12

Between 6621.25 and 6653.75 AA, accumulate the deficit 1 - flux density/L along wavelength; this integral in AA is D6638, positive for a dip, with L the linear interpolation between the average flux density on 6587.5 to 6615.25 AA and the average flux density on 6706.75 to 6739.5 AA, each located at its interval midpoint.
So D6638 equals 5.1 AA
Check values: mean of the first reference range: 3.26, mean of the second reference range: 3.73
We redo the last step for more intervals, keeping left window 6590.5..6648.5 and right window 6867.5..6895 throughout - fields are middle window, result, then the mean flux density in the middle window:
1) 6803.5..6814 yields -0.8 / 3.08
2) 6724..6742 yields -3.6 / 3.5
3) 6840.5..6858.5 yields -0.9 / 3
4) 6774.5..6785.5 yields -0.1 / 2.91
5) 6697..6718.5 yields -4.1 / 3.48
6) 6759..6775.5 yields -0.9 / 3.05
